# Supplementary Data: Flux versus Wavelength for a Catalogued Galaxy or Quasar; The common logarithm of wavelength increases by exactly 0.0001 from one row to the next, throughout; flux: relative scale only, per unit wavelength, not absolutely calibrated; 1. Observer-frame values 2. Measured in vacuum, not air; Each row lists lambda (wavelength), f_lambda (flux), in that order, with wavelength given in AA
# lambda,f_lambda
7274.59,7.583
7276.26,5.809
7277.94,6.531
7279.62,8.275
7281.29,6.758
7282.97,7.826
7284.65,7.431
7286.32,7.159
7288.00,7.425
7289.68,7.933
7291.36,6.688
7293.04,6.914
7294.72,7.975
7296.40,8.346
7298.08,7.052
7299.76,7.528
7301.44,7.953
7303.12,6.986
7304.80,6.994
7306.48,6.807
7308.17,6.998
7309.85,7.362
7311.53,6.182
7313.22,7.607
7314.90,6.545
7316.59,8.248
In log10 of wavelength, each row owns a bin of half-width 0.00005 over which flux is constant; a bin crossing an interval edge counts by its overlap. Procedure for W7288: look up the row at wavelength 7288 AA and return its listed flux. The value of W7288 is 7.425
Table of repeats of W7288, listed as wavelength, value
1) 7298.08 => 7.052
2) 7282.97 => 7.826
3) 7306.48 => 6.807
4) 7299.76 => 7.528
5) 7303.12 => 6.986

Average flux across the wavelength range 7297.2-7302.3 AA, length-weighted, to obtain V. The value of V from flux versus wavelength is 7.52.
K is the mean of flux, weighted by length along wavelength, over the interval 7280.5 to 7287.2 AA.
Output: 7.3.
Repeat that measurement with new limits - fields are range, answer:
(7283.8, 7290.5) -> 7.49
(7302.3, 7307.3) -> 6.93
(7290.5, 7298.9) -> 7.39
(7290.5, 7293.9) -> 6.81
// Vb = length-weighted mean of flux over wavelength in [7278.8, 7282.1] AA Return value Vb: 7.53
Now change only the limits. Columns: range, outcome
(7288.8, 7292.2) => 7.3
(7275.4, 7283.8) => 7.04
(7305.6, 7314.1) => 6.99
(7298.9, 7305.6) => 7.37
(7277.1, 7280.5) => 7.39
